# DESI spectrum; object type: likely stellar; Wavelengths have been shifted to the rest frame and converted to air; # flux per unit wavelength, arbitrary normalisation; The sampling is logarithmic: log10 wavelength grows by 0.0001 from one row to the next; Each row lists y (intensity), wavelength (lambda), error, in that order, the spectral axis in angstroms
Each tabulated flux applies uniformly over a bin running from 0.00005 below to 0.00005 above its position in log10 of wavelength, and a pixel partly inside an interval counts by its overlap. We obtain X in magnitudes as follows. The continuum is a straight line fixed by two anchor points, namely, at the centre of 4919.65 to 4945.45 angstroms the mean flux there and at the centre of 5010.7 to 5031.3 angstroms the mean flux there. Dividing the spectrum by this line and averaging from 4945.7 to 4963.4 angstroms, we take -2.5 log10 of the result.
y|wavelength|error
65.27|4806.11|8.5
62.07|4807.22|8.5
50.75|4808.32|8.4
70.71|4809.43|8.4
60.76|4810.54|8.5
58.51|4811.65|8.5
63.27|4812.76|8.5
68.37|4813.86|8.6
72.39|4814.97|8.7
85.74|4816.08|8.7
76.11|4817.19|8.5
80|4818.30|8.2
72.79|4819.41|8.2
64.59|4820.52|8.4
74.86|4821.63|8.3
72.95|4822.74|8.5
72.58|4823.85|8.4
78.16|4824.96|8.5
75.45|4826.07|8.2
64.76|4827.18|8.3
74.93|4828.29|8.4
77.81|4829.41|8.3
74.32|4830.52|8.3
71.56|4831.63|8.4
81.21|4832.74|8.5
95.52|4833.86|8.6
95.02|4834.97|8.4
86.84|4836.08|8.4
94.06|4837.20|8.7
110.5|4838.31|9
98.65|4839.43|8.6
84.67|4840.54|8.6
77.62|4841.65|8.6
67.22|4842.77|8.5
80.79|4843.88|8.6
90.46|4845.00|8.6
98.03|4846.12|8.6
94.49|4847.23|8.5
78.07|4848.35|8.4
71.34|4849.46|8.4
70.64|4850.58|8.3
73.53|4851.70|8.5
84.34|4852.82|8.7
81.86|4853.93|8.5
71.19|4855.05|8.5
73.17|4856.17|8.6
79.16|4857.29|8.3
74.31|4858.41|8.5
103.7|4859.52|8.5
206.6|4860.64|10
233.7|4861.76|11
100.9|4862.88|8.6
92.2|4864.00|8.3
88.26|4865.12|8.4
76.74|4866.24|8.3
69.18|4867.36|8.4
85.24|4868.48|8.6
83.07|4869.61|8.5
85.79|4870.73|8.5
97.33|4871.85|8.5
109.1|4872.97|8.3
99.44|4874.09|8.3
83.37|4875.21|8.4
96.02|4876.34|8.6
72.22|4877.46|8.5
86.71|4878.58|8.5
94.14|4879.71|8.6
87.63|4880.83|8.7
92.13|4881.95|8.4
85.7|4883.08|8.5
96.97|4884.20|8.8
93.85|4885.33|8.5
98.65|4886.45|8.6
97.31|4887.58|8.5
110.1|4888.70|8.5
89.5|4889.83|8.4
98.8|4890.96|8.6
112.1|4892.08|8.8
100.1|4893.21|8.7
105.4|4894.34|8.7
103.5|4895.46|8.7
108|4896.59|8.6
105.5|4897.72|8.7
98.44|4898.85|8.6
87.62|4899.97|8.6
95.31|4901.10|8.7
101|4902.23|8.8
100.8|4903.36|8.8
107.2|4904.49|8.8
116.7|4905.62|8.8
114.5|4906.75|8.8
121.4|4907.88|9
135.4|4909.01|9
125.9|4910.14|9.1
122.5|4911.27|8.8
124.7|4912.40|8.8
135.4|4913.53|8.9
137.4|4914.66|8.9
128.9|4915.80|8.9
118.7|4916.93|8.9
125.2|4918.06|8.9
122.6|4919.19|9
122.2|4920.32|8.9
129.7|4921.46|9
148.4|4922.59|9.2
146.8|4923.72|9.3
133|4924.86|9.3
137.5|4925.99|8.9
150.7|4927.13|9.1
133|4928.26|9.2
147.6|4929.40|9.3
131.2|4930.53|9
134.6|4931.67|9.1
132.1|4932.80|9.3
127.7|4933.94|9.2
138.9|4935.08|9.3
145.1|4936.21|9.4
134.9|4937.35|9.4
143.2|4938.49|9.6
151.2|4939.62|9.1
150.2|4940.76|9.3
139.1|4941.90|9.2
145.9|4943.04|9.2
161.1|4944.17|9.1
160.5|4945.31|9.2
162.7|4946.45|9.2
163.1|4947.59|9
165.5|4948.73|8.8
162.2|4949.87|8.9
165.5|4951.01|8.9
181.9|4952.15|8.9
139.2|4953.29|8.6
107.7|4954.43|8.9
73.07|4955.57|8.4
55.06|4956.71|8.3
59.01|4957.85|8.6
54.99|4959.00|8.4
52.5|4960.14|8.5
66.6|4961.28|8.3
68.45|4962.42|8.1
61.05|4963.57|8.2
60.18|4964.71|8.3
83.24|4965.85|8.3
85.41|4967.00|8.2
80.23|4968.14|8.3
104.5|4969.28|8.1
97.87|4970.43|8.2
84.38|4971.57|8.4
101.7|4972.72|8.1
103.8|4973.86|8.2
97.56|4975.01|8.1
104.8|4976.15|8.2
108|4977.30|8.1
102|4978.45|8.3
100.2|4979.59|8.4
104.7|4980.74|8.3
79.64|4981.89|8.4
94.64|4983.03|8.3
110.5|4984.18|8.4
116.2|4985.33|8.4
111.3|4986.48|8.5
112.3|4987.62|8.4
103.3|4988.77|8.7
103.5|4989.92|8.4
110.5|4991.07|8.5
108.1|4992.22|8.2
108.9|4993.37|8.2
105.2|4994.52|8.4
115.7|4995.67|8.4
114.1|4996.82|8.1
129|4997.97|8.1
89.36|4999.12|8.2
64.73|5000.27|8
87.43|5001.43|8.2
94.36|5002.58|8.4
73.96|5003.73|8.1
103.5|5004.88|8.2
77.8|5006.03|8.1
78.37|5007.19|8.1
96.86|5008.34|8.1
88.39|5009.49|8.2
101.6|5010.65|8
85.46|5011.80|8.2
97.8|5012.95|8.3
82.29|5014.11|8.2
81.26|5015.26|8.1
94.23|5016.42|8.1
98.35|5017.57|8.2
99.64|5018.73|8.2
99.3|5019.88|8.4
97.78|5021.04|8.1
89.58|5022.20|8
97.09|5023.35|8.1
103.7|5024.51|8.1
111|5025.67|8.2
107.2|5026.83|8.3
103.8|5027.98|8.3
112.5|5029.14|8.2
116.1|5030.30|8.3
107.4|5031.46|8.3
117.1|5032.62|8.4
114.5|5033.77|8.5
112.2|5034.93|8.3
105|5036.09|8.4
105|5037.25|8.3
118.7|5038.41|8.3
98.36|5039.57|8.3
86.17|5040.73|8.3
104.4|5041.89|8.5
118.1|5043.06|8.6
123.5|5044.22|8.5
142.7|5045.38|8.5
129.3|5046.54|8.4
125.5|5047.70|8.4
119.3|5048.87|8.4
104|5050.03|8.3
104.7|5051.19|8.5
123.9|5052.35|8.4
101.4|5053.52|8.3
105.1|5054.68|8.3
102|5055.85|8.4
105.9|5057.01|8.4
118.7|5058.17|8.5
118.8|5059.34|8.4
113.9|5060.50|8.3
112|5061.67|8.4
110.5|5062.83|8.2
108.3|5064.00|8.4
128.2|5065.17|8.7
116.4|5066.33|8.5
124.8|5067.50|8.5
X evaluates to 0.181 mag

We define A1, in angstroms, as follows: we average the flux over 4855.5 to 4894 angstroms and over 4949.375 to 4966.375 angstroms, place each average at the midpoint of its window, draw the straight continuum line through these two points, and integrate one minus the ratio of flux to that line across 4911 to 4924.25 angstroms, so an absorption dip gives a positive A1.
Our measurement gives -4.9 angstroms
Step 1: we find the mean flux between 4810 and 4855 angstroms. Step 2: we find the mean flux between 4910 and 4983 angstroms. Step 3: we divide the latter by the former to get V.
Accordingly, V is 1.5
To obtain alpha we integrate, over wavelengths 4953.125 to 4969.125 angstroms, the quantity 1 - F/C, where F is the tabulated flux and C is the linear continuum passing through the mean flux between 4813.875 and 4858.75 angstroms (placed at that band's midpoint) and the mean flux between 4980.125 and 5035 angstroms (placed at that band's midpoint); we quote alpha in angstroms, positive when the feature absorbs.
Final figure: 3.5 angstroms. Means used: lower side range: 79.9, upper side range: 100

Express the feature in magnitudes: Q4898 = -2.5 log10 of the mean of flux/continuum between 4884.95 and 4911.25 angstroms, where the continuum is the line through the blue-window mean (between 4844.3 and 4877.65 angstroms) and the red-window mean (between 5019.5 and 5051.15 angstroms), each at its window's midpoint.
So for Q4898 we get -0.09 mag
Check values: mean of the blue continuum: 94.3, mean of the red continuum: 110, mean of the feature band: 106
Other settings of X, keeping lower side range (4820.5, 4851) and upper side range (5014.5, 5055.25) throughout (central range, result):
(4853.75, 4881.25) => -0.139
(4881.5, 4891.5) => -0.088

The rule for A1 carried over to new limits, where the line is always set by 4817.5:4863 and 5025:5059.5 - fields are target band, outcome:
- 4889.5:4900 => -0.82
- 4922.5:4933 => -4.38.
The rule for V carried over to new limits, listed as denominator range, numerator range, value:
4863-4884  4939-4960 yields 1.49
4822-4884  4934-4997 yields 1.25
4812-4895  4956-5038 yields 1.07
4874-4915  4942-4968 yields 1.07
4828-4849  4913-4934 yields 1.56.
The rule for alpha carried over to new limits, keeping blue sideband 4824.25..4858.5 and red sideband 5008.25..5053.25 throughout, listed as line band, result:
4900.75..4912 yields -3.1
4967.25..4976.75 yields 0.2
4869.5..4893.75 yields -2.1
